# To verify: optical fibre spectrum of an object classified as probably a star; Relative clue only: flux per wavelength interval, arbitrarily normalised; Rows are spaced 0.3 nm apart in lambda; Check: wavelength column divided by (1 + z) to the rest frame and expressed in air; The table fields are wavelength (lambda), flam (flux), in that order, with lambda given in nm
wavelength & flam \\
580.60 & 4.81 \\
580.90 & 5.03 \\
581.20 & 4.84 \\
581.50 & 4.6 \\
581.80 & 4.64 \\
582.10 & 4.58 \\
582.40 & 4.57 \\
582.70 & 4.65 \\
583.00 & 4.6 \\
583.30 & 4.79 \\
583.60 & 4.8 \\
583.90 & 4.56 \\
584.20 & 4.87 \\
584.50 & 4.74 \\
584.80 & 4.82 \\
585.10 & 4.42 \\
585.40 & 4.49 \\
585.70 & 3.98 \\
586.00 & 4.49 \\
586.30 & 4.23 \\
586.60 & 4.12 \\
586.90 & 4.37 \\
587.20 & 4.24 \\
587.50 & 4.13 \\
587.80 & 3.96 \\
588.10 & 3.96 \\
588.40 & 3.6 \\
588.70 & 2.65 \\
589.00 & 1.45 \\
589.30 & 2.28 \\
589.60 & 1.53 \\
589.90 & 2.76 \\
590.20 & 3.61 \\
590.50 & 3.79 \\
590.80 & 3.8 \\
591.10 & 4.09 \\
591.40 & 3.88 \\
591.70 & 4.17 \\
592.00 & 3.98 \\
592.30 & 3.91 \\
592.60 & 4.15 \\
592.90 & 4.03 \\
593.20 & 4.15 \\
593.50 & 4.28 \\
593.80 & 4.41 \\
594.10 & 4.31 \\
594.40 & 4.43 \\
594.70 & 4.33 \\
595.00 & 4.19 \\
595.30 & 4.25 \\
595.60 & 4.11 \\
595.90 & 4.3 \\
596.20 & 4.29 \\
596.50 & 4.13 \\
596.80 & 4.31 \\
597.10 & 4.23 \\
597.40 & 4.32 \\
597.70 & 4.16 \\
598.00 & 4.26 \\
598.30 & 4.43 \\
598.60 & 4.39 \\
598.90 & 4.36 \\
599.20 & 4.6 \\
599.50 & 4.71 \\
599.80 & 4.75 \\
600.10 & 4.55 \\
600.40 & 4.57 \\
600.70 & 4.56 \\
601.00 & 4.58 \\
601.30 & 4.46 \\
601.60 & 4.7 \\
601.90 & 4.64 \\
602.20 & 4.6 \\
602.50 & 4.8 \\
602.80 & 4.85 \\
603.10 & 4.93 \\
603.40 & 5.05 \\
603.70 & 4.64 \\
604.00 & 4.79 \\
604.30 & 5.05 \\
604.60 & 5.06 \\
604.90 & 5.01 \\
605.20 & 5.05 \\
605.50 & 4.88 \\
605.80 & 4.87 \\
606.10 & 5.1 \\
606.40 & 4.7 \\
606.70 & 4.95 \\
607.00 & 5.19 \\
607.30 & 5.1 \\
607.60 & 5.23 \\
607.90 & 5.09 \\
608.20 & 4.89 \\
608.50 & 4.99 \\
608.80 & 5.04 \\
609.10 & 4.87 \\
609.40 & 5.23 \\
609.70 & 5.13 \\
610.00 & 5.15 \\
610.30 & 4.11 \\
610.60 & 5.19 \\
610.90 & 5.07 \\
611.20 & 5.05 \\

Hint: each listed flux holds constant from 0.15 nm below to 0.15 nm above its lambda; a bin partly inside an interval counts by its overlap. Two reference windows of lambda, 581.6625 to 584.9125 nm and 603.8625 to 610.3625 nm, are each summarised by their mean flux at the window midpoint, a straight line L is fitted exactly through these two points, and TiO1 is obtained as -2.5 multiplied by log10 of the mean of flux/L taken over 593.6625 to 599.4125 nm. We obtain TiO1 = 0.13 mag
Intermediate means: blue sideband 4.69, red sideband 4.99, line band 4.31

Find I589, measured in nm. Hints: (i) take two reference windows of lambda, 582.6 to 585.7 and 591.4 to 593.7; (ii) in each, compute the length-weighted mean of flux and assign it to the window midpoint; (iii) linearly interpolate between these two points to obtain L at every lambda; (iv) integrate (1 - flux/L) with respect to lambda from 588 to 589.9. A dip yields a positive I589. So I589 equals 0.78 nm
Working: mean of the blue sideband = 4.64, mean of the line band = 2.56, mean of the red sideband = 4.09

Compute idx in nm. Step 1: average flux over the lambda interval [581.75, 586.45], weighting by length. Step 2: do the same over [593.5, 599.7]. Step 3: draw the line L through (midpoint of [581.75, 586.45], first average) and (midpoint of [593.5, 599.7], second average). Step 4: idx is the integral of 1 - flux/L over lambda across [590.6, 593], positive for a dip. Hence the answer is 0.23 nm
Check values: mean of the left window 4.58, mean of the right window 4.33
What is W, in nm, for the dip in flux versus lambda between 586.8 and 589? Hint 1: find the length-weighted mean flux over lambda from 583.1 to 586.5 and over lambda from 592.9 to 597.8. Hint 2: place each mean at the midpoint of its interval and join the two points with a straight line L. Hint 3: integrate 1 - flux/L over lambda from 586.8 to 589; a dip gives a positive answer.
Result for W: 0.39 nm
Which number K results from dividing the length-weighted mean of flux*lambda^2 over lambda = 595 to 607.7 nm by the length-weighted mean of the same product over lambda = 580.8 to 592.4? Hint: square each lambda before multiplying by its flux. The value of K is 1.21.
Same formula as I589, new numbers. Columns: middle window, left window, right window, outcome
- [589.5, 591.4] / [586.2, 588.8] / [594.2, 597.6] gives 0.33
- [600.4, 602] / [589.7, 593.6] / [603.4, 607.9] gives 0.01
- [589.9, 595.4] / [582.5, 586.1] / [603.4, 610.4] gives 0.79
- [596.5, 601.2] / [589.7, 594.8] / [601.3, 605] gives 0.05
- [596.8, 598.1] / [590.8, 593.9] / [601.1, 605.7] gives 0.05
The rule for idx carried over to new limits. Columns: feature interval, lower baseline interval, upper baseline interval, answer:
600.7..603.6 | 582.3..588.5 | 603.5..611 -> 0.07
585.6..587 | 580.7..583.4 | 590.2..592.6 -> 0.04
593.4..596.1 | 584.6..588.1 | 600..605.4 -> 0.15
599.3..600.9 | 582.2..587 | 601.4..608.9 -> 0.07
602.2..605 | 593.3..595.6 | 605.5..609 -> -0.05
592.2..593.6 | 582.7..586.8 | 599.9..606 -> 0.16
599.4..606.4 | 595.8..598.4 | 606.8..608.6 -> -0.12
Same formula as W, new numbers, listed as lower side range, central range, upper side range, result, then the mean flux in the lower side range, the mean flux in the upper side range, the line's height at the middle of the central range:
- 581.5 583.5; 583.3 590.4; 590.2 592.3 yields 0.76 nm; 4.64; 3.92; 4.28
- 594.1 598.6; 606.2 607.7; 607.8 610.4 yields -0.06 nm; 4.27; 4.96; 4.84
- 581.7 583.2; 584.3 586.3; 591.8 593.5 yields -0.01 nm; 4.61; 4.07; 4.46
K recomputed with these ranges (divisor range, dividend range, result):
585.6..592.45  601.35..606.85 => 1.42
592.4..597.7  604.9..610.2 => 1.23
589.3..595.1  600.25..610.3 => 1.33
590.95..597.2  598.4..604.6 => 1.15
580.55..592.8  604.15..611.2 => 1.32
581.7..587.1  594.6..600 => 1.00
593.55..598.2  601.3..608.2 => 1.18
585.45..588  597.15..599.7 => 1.09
